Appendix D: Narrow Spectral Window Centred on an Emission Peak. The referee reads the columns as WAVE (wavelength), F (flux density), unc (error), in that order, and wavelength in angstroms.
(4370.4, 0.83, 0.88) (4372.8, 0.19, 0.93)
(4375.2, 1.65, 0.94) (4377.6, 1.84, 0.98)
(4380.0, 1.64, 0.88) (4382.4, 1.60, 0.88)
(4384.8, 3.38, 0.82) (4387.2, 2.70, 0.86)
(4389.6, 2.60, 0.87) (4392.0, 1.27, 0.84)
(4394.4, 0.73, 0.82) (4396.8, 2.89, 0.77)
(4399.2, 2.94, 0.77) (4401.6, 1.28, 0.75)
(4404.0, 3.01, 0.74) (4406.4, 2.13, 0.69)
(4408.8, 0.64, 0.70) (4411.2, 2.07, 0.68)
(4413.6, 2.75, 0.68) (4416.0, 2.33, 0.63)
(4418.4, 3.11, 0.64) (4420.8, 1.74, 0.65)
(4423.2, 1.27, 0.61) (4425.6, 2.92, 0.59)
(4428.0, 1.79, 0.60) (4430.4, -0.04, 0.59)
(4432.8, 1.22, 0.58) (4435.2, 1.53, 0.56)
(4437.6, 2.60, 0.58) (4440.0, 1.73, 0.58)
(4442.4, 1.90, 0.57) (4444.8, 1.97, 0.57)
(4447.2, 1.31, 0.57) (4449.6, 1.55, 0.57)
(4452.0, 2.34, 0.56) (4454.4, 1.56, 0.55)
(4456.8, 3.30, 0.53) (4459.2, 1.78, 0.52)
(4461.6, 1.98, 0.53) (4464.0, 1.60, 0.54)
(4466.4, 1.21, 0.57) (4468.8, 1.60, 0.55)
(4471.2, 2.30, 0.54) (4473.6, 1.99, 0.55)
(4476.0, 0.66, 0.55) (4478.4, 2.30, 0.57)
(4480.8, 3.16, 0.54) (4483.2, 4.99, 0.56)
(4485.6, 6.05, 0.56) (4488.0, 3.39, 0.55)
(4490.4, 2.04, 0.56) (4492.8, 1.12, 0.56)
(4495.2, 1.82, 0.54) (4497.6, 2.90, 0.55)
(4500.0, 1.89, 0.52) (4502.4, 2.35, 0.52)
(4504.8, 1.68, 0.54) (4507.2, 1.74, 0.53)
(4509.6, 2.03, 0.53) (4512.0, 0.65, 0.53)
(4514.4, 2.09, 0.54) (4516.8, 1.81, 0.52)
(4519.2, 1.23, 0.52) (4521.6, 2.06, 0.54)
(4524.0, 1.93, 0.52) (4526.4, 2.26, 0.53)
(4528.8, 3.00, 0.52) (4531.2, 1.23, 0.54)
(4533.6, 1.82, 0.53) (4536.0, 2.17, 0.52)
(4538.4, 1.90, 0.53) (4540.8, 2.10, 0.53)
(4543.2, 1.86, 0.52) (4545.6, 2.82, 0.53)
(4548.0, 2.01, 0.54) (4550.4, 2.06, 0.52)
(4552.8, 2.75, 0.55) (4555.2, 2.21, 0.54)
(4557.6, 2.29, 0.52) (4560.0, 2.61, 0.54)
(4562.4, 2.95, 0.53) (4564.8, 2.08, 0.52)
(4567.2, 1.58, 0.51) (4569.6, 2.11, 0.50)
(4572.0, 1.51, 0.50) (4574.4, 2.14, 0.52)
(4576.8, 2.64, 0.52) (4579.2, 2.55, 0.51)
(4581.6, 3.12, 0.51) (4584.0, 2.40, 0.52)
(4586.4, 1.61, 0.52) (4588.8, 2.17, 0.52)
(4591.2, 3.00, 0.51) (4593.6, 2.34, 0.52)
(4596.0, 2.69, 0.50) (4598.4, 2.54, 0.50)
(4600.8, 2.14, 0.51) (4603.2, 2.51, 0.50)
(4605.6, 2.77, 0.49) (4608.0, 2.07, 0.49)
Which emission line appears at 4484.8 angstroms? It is [O II]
